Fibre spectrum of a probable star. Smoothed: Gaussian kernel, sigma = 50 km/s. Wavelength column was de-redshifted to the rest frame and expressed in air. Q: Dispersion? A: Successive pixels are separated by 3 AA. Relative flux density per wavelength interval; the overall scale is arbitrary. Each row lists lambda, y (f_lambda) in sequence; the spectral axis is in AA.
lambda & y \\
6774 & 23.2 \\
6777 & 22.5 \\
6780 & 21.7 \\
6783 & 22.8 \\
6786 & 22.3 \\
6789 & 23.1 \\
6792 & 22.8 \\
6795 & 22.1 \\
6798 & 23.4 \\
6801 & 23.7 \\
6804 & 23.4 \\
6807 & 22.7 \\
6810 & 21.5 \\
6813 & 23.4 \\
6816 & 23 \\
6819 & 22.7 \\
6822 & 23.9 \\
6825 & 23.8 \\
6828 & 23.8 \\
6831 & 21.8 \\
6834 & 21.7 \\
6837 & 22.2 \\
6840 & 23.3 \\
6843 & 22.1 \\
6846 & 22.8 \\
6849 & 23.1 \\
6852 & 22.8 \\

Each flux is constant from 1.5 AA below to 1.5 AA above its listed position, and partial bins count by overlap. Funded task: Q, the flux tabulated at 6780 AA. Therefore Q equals 21.7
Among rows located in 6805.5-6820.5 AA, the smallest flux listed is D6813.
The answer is 21.5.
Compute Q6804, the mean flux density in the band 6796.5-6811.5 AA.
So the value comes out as 22.9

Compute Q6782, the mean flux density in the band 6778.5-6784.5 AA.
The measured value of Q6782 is 22.2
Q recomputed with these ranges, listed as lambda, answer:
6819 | 22.7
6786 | 22.3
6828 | 23.8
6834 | 21.7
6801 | 23.7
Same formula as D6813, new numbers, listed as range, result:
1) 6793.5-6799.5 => 22.1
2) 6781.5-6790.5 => 22.3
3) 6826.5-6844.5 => 21.7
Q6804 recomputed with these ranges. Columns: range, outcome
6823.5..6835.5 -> 22.8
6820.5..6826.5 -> 23.8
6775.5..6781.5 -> 22.1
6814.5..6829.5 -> 23.4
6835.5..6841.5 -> 22.8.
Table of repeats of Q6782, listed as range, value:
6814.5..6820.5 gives 22.8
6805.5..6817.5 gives 22.6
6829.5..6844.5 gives 22.2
